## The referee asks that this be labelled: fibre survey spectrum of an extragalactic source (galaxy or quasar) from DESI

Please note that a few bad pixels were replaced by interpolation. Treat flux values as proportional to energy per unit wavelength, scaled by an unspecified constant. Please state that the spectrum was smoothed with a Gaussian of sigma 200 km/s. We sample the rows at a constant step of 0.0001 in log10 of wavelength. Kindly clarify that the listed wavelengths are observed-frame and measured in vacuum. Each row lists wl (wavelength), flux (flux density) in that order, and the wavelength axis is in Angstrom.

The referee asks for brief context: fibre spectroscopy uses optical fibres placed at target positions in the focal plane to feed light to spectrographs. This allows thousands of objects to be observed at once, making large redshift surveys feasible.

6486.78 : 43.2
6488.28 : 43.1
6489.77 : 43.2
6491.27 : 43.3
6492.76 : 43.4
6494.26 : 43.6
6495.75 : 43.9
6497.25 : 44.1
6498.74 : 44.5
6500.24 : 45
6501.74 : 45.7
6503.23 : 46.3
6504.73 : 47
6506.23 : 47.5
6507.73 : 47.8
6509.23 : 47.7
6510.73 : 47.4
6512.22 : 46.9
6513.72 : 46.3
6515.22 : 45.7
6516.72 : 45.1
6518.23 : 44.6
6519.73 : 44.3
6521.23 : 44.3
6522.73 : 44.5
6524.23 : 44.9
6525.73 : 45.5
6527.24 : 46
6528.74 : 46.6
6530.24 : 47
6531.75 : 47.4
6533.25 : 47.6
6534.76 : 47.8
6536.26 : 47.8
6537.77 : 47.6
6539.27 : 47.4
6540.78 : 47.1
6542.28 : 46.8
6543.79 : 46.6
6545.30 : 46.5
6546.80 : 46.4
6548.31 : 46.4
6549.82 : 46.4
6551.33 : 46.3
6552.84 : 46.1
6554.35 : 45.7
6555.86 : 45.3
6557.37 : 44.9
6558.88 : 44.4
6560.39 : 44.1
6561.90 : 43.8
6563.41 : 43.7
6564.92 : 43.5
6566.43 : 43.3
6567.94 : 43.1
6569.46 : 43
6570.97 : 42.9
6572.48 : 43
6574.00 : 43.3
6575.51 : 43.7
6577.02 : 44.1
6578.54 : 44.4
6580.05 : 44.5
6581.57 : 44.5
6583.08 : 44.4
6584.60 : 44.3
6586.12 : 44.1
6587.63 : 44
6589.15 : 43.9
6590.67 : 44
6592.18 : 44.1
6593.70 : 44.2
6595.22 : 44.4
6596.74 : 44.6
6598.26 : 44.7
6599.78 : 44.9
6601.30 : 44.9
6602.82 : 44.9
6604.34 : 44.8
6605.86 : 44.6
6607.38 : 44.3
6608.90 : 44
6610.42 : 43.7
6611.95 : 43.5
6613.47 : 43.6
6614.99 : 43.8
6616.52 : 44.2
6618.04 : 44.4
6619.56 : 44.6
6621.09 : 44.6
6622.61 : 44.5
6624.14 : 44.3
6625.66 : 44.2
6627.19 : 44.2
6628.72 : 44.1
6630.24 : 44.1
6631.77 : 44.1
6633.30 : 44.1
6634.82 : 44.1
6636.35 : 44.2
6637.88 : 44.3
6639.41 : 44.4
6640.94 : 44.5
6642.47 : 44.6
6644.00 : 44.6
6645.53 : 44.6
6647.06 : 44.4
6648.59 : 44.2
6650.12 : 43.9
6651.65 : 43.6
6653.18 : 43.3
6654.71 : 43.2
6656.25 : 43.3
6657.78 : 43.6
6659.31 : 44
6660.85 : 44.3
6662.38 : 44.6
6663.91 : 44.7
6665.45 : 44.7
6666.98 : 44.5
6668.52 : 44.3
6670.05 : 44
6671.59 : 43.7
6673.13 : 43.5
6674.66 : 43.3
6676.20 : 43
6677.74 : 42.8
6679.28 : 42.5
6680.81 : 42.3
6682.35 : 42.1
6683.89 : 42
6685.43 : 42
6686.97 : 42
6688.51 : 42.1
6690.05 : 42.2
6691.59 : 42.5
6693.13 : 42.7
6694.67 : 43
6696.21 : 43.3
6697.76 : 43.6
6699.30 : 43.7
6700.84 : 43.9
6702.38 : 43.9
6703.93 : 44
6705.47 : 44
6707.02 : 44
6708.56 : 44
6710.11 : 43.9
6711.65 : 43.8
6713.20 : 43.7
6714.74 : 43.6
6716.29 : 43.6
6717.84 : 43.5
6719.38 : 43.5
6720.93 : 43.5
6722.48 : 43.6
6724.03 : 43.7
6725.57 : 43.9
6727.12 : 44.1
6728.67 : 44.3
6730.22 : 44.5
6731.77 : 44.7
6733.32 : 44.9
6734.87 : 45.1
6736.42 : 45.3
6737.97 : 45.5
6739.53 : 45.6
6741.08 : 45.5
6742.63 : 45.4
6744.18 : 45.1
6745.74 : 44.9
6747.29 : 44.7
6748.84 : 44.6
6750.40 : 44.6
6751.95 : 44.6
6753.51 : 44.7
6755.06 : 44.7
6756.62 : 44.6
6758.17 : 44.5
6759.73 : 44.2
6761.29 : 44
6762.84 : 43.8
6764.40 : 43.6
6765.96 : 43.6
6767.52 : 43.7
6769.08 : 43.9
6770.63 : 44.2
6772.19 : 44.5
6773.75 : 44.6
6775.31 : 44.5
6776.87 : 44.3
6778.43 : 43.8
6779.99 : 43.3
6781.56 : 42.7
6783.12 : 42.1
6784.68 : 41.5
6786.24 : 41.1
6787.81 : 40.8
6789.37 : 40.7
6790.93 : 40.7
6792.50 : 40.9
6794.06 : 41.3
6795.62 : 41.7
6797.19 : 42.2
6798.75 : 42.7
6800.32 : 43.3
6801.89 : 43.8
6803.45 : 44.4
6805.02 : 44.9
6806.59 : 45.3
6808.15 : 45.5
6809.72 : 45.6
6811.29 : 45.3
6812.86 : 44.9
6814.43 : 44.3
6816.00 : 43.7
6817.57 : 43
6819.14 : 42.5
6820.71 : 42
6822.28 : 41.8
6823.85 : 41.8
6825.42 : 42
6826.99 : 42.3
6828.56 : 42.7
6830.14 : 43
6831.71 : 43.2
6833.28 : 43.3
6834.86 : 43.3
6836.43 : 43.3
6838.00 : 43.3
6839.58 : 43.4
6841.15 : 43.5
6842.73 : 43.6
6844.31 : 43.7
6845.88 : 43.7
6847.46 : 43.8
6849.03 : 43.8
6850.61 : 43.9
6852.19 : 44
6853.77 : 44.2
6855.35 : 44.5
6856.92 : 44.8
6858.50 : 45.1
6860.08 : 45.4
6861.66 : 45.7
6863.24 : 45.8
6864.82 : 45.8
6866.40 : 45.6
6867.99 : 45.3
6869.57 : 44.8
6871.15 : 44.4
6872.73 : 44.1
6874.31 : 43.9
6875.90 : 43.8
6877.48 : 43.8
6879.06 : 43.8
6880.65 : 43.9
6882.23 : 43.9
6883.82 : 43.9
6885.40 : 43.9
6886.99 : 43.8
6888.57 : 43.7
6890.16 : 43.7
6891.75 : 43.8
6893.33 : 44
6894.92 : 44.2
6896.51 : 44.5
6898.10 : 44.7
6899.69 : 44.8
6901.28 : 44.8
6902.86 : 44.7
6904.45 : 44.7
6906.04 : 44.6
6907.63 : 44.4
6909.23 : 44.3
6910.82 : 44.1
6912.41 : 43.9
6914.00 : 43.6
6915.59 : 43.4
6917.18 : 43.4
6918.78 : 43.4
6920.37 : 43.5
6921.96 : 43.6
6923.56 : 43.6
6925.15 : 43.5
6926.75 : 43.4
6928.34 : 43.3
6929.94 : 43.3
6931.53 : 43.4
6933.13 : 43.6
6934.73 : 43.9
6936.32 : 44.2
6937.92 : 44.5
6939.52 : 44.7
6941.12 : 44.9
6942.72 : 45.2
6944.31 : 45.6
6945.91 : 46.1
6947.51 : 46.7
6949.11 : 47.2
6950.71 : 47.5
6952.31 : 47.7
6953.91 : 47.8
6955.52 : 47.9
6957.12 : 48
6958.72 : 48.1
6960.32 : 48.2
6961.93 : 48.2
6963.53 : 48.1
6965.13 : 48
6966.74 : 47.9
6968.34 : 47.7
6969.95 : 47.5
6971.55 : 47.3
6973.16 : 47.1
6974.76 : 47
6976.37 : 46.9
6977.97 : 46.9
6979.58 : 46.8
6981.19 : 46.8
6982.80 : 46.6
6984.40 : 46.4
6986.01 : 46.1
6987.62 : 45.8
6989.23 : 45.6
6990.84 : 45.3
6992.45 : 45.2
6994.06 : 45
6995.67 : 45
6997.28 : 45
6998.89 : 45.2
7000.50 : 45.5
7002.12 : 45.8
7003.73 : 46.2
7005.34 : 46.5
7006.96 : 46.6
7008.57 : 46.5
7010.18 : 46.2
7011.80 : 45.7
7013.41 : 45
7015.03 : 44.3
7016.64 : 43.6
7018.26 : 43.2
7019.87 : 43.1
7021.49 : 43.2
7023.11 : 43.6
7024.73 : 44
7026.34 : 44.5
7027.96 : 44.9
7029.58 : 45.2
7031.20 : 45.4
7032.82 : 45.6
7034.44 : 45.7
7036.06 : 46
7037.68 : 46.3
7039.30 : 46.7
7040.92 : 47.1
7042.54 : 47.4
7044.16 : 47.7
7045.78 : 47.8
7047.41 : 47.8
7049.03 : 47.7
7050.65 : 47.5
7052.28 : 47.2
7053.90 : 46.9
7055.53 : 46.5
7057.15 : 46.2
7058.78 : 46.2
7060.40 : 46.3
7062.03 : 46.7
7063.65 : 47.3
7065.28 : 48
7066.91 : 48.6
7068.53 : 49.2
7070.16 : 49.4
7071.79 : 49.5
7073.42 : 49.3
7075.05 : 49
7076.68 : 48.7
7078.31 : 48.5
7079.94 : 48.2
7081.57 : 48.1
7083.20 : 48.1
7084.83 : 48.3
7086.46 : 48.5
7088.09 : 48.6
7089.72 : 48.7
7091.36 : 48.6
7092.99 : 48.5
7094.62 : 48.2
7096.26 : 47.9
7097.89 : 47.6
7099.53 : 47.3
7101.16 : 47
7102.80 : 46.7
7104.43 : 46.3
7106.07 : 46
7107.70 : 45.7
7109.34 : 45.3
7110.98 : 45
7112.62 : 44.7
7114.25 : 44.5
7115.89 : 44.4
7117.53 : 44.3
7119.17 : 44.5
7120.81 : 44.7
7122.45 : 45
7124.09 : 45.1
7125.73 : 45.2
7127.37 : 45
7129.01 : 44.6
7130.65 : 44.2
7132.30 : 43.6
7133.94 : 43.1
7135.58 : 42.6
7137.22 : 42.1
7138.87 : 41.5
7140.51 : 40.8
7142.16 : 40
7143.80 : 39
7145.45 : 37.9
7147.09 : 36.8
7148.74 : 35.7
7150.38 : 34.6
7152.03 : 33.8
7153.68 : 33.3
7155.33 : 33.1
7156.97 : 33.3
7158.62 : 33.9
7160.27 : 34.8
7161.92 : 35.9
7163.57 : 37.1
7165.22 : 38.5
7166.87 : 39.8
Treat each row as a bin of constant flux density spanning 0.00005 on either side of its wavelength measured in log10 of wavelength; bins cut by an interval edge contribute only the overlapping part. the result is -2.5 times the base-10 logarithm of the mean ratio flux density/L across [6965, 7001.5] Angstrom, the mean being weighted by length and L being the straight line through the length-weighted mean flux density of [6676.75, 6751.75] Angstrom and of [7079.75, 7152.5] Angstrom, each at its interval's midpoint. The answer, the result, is -0.05 mag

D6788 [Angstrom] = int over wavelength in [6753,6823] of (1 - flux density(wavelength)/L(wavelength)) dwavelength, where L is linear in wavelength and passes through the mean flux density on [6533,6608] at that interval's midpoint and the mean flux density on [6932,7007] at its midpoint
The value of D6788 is 3.5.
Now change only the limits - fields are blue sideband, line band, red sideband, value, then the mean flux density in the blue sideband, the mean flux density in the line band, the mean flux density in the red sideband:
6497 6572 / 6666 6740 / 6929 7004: 3.7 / 45.7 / 43.6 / 46.2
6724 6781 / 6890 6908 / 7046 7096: 0.6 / 44.5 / 44.4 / 48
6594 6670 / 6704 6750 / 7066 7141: 0.3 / 44.2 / 44.4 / 46.3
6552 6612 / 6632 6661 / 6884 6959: 0.2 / 44.2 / 44.1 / 44.7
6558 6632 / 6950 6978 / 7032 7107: -0.5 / 44.1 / 47.7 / 47.6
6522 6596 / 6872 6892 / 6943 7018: 1.0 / 45.1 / 43.8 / 46.5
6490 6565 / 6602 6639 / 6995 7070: 1.3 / 45.8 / 44.2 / 46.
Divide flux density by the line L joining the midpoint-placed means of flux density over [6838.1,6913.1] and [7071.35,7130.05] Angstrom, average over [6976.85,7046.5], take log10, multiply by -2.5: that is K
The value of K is 0.00 mag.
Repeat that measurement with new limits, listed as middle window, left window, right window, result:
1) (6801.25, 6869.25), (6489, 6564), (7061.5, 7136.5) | 0.06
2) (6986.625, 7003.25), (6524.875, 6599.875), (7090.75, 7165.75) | -0.06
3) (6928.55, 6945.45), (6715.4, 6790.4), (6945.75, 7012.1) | 0.04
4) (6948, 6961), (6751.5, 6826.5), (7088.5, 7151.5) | -0.10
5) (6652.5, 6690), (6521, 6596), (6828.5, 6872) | 0.04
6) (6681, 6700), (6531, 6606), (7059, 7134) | 0.07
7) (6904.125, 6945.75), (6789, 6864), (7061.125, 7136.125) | 0.02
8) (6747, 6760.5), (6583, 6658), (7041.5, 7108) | 0.02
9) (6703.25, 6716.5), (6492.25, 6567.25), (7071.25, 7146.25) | 0.05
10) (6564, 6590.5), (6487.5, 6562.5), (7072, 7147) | 0.05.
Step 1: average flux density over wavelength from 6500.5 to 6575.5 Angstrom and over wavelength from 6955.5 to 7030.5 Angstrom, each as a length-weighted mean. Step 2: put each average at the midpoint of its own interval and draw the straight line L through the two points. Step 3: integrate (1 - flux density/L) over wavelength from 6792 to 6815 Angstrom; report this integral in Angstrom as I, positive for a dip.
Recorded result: 1.1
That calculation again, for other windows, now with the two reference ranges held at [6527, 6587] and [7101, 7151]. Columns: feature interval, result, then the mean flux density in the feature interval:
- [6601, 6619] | 0.35 Angstrom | 44.2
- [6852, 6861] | -0.12 Angstrom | 44.7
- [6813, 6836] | 0.73 Angstrom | 42.8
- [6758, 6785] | 0.44 Angstrom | 43.7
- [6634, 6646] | 0.15 Angstrom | 44.4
